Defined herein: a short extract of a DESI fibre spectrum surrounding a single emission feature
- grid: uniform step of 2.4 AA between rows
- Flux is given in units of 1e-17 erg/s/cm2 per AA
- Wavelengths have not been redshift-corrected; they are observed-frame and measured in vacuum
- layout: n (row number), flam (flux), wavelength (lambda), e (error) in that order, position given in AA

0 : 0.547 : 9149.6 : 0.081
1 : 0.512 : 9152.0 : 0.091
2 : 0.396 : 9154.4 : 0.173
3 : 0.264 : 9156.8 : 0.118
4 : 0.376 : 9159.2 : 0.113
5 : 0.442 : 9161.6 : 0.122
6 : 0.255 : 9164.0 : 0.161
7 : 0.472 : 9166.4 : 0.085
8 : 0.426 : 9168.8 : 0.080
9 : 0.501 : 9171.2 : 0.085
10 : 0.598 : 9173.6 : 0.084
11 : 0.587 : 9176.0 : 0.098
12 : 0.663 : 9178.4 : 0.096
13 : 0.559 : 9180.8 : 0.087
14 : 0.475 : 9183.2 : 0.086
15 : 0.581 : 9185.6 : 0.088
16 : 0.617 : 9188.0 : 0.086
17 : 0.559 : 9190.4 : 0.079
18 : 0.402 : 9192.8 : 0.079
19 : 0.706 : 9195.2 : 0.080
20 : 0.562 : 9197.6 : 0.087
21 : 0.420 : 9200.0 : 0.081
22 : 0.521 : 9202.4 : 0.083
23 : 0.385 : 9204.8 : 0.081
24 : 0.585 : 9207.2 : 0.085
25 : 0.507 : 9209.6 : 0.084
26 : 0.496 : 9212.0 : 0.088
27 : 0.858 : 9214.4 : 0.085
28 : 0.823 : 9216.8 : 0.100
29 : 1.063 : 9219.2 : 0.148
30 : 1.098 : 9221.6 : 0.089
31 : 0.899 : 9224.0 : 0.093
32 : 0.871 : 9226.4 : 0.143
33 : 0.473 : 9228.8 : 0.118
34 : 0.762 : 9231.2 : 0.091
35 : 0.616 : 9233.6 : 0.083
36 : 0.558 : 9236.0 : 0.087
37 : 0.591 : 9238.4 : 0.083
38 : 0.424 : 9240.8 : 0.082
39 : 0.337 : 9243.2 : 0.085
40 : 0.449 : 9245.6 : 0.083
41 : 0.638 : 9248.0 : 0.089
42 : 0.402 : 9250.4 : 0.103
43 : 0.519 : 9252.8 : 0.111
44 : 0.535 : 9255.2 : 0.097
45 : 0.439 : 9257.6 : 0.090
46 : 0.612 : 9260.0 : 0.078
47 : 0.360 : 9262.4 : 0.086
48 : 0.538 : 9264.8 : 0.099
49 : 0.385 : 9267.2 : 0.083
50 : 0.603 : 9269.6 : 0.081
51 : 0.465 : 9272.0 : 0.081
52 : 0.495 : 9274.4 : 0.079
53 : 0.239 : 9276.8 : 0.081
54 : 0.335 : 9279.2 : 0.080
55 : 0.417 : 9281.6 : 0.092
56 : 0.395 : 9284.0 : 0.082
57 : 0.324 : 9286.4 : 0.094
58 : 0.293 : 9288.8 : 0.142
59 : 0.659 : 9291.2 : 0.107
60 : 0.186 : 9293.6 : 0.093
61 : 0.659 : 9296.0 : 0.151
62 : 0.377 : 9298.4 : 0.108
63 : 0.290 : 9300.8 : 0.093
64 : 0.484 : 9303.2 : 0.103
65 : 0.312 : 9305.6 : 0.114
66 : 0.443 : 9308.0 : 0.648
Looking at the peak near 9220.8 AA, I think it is [O III] 5007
